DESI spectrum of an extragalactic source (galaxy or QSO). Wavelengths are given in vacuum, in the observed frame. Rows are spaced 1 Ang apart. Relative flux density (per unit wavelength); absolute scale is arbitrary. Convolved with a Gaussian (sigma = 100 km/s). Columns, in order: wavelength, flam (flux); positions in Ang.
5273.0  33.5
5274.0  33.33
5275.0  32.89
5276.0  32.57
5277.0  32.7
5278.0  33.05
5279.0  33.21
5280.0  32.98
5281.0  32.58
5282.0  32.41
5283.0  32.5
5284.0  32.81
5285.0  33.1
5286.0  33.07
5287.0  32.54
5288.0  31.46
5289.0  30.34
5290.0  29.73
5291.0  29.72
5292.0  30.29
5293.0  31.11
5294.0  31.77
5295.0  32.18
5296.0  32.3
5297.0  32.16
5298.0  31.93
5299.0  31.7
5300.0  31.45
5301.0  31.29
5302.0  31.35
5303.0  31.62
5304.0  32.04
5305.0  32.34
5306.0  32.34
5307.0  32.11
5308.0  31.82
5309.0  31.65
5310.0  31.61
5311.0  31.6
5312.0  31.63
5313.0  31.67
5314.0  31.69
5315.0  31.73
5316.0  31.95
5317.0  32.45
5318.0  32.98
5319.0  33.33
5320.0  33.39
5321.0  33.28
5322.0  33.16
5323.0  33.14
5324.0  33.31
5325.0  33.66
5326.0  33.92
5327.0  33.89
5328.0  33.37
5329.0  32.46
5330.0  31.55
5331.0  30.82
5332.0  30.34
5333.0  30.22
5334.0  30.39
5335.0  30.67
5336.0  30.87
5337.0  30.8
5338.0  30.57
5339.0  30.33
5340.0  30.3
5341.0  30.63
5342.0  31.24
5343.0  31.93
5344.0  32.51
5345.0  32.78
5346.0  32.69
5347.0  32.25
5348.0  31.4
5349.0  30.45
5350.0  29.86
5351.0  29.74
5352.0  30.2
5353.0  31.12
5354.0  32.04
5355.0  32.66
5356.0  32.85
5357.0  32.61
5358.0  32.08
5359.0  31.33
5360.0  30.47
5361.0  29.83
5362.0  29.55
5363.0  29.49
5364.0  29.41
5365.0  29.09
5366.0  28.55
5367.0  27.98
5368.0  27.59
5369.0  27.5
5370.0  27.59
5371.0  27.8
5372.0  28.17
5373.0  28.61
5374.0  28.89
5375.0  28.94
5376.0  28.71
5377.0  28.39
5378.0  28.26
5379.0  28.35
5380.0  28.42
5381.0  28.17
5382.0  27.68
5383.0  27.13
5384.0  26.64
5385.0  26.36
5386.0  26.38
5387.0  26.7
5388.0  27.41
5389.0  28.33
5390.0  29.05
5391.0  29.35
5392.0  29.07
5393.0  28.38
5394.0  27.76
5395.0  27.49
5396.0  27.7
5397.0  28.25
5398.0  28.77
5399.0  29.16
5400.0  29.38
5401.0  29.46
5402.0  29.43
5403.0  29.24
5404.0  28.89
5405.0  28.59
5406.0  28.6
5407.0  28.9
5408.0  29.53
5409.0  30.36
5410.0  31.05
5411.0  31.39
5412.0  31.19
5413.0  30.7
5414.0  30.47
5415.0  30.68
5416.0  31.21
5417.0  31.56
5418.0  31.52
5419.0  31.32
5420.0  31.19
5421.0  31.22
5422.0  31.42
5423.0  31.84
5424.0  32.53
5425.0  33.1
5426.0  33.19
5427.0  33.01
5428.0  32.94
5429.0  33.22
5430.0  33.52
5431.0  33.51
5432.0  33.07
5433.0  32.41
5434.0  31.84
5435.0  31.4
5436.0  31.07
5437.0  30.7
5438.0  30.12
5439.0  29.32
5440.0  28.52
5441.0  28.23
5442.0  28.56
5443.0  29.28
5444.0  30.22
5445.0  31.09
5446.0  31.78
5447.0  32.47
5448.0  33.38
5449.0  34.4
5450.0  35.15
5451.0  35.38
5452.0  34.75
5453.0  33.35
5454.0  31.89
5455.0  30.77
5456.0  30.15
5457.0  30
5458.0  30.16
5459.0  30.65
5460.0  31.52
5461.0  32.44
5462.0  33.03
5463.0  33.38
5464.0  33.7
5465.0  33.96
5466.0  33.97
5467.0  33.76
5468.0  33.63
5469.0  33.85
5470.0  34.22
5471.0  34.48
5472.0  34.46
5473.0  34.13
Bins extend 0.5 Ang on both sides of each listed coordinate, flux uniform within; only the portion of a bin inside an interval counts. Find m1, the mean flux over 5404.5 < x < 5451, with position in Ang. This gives 31.4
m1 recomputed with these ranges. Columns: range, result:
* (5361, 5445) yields 29.6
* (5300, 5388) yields 30.7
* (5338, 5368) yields 30.8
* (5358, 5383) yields 28.7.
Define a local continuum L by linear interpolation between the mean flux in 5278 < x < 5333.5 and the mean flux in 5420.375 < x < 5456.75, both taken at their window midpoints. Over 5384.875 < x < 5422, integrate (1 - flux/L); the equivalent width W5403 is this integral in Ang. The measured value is 2.9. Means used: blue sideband 32.1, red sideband 31.9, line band 29.4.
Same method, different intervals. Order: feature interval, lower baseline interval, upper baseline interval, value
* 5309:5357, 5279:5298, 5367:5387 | -3.2 Ang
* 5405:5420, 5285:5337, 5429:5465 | 0.6 Ang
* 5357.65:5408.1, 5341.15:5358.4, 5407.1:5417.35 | 4.2 Ang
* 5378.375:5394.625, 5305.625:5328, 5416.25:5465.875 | 2.2 Ang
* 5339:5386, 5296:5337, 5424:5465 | 3.4 Ang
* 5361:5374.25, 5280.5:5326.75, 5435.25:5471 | 1.5 Ang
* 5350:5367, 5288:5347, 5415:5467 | 0.7 Ang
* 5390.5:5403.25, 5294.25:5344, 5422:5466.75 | 1.3 Ang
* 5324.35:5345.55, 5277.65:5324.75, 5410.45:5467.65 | 0.3 Ang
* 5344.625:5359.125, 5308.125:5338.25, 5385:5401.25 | -0.5 Ang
